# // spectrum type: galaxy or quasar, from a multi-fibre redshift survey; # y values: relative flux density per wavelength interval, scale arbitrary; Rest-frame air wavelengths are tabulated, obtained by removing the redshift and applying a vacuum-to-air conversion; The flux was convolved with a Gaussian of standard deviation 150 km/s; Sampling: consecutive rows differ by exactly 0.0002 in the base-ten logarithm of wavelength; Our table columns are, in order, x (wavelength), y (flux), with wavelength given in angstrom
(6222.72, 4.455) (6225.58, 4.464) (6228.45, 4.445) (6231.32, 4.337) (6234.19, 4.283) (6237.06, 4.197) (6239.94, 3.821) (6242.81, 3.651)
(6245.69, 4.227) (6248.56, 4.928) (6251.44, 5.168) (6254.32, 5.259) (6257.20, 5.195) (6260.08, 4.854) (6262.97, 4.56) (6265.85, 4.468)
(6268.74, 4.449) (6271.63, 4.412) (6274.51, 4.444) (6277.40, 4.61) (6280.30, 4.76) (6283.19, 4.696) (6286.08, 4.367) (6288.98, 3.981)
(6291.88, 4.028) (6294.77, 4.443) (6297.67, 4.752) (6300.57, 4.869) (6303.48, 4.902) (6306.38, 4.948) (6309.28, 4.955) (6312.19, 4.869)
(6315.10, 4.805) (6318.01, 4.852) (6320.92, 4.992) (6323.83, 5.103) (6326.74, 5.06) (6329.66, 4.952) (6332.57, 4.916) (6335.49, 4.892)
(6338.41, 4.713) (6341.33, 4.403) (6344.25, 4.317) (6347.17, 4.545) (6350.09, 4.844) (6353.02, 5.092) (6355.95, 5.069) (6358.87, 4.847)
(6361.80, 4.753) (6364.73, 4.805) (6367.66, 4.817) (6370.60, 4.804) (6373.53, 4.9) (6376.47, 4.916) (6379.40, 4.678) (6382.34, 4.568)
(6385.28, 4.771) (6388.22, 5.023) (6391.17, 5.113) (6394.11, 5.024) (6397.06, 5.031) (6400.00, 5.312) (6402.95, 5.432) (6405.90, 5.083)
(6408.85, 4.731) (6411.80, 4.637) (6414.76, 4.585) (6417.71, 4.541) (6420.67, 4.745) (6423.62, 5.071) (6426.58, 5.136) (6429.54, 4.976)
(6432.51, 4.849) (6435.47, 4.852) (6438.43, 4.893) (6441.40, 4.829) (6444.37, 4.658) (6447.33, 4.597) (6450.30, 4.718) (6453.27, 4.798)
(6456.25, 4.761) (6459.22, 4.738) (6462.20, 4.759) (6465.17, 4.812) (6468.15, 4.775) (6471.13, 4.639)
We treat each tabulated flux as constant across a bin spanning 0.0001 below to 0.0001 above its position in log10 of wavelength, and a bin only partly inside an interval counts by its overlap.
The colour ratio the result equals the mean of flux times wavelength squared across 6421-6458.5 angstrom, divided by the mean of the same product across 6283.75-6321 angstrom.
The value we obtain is 1.08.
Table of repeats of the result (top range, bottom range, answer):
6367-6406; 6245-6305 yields 1.11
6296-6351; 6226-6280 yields 1.09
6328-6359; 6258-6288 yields 1.07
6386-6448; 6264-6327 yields 1.09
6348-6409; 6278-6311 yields 1.10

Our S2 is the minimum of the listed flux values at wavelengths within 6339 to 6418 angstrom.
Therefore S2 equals 4.317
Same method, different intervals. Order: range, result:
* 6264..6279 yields 4.412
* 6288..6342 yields 3.981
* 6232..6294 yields 3.651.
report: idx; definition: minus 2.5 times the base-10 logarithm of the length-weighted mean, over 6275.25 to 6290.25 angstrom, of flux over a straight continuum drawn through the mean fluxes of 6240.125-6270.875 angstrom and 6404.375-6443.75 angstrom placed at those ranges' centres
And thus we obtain 0.04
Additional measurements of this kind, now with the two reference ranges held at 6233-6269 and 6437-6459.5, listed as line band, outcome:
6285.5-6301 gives 0.051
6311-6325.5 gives -0.071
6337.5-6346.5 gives 0.041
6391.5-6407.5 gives -0.104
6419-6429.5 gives -0.056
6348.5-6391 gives -0.043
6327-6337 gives -0.069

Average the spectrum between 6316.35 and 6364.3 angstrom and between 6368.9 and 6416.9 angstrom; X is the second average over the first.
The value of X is 1.02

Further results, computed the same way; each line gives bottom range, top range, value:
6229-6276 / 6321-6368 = 1.07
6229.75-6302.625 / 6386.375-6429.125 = 1.10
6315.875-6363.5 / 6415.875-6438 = 1.01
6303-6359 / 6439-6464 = 0.98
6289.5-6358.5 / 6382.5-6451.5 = 1.02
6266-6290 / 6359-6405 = 1.10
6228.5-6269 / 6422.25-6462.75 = 1.07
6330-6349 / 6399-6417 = 1.06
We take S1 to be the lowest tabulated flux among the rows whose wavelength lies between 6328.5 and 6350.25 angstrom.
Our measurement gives 4.317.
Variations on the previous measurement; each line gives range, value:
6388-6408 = 5.023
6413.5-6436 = 4.541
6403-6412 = 4.637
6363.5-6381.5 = 4.678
